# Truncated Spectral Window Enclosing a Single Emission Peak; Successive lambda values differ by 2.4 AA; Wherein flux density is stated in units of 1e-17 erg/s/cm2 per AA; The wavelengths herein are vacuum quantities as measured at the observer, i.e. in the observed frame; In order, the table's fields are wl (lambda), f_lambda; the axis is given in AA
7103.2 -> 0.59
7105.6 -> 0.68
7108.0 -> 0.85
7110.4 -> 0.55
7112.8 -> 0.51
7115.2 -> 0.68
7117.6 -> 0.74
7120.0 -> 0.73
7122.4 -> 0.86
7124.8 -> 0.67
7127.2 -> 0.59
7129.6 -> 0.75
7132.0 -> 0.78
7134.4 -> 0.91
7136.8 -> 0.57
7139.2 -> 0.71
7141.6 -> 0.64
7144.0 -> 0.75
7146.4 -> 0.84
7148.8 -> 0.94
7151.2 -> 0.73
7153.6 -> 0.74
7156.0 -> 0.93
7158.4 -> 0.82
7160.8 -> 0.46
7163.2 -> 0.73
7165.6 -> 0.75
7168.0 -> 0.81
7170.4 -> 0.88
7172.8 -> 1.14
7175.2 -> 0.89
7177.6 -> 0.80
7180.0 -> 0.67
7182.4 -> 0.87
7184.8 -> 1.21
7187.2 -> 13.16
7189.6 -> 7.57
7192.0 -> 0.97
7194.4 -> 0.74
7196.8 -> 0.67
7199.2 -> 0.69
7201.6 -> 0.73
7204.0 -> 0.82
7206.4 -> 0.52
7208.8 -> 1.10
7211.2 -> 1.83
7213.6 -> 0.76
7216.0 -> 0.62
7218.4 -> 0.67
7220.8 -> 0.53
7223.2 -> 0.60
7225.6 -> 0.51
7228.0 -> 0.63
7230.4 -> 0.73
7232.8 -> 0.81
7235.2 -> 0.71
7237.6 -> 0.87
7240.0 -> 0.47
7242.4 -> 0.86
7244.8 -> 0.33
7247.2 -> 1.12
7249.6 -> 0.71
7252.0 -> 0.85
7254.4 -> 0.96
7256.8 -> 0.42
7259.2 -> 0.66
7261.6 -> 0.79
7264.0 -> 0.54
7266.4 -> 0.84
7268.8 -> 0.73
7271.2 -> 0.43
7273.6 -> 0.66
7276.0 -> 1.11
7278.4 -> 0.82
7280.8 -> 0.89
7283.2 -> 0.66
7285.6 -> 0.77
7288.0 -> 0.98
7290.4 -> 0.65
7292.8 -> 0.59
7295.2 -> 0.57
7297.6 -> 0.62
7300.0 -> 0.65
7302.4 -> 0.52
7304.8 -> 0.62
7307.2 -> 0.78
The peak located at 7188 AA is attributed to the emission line Halpha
